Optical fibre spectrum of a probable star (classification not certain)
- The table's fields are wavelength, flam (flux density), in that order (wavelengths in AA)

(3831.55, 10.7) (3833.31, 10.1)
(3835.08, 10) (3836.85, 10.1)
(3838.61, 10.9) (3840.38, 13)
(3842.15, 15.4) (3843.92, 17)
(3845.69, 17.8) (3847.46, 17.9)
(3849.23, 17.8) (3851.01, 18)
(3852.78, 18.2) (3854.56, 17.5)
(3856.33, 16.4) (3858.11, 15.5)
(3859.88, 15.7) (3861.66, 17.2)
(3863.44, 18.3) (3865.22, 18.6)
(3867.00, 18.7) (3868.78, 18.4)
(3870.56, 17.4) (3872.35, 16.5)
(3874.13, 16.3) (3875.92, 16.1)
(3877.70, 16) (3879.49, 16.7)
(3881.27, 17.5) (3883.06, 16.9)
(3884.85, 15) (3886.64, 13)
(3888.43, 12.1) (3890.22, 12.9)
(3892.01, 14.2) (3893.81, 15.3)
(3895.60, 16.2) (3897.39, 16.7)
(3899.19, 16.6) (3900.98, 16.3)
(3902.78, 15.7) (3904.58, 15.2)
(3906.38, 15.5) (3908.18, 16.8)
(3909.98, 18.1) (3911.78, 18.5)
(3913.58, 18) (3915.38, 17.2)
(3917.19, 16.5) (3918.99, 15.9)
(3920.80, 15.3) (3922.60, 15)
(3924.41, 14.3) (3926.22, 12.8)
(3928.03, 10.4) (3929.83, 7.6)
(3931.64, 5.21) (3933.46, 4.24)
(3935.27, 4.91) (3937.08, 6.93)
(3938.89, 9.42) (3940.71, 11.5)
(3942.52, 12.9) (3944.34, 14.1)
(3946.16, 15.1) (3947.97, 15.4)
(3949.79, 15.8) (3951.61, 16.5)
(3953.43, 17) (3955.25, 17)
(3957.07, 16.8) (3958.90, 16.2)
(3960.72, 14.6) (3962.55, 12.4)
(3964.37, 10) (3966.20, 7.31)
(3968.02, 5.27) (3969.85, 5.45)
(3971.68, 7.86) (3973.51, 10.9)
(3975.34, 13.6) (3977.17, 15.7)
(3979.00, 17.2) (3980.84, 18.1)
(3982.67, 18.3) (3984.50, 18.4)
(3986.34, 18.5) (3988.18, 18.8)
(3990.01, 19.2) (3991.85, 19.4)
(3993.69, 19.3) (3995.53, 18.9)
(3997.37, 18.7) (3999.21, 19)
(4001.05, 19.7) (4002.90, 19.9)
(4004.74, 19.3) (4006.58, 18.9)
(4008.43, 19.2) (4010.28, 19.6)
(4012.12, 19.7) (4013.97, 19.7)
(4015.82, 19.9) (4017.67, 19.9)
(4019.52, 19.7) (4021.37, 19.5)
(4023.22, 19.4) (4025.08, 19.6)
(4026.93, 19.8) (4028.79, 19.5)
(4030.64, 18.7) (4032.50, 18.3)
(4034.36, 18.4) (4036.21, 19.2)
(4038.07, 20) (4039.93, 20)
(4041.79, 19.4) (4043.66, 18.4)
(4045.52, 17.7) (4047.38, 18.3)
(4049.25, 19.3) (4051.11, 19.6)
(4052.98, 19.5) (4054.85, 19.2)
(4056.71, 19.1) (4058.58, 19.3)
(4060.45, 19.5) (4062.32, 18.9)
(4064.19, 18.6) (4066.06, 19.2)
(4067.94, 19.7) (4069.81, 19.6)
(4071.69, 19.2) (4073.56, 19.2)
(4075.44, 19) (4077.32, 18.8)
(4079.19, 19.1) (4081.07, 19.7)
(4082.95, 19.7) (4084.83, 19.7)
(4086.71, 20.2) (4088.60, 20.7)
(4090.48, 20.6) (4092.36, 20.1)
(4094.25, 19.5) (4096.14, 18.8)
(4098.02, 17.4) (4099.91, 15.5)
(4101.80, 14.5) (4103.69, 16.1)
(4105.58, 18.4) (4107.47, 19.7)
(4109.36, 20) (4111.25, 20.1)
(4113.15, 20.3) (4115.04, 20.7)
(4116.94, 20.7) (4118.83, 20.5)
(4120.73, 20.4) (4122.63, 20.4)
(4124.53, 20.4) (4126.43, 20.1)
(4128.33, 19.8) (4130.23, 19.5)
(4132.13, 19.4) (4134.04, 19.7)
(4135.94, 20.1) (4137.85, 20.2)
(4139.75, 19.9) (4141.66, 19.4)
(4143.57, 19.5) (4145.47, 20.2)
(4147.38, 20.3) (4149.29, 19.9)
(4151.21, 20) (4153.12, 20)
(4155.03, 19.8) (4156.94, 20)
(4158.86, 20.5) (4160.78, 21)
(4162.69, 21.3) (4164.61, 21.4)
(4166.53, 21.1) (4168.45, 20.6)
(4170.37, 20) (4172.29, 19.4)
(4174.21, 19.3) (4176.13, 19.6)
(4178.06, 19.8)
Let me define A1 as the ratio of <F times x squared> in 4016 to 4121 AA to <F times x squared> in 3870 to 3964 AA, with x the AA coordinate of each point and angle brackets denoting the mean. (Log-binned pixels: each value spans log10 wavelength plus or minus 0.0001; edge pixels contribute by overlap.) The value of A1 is 1.44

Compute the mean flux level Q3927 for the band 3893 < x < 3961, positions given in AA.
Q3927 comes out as 14.1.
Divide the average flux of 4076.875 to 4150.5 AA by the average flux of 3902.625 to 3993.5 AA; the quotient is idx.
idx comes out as 1.40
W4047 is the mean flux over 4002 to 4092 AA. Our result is 19.4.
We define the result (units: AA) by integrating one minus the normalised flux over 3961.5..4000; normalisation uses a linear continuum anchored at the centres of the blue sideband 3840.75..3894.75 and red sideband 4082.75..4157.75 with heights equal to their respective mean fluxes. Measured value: 6.47 AA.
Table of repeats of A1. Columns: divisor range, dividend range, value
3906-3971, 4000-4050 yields 1.56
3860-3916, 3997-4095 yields 1.28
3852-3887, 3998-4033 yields 1.24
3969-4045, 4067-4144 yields 1.12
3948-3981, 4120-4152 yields 1.65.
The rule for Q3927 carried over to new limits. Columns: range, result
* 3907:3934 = 13.9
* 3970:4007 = 17.2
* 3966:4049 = 17.7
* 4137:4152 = 19.9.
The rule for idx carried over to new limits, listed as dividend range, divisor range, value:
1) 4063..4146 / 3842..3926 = 1.18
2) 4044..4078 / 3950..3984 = 1.42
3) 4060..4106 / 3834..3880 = 1.17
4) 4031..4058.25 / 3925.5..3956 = 1.65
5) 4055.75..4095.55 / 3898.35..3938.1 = 1.45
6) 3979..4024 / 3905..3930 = 1.25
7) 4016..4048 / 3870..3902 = 1.23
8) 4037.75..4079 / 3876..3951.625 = 1.36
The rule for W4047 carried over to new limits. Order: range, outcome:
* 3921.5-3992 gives 13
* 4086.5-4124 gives 19.2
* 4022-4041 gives 19.3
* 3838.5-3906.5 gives 16.2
